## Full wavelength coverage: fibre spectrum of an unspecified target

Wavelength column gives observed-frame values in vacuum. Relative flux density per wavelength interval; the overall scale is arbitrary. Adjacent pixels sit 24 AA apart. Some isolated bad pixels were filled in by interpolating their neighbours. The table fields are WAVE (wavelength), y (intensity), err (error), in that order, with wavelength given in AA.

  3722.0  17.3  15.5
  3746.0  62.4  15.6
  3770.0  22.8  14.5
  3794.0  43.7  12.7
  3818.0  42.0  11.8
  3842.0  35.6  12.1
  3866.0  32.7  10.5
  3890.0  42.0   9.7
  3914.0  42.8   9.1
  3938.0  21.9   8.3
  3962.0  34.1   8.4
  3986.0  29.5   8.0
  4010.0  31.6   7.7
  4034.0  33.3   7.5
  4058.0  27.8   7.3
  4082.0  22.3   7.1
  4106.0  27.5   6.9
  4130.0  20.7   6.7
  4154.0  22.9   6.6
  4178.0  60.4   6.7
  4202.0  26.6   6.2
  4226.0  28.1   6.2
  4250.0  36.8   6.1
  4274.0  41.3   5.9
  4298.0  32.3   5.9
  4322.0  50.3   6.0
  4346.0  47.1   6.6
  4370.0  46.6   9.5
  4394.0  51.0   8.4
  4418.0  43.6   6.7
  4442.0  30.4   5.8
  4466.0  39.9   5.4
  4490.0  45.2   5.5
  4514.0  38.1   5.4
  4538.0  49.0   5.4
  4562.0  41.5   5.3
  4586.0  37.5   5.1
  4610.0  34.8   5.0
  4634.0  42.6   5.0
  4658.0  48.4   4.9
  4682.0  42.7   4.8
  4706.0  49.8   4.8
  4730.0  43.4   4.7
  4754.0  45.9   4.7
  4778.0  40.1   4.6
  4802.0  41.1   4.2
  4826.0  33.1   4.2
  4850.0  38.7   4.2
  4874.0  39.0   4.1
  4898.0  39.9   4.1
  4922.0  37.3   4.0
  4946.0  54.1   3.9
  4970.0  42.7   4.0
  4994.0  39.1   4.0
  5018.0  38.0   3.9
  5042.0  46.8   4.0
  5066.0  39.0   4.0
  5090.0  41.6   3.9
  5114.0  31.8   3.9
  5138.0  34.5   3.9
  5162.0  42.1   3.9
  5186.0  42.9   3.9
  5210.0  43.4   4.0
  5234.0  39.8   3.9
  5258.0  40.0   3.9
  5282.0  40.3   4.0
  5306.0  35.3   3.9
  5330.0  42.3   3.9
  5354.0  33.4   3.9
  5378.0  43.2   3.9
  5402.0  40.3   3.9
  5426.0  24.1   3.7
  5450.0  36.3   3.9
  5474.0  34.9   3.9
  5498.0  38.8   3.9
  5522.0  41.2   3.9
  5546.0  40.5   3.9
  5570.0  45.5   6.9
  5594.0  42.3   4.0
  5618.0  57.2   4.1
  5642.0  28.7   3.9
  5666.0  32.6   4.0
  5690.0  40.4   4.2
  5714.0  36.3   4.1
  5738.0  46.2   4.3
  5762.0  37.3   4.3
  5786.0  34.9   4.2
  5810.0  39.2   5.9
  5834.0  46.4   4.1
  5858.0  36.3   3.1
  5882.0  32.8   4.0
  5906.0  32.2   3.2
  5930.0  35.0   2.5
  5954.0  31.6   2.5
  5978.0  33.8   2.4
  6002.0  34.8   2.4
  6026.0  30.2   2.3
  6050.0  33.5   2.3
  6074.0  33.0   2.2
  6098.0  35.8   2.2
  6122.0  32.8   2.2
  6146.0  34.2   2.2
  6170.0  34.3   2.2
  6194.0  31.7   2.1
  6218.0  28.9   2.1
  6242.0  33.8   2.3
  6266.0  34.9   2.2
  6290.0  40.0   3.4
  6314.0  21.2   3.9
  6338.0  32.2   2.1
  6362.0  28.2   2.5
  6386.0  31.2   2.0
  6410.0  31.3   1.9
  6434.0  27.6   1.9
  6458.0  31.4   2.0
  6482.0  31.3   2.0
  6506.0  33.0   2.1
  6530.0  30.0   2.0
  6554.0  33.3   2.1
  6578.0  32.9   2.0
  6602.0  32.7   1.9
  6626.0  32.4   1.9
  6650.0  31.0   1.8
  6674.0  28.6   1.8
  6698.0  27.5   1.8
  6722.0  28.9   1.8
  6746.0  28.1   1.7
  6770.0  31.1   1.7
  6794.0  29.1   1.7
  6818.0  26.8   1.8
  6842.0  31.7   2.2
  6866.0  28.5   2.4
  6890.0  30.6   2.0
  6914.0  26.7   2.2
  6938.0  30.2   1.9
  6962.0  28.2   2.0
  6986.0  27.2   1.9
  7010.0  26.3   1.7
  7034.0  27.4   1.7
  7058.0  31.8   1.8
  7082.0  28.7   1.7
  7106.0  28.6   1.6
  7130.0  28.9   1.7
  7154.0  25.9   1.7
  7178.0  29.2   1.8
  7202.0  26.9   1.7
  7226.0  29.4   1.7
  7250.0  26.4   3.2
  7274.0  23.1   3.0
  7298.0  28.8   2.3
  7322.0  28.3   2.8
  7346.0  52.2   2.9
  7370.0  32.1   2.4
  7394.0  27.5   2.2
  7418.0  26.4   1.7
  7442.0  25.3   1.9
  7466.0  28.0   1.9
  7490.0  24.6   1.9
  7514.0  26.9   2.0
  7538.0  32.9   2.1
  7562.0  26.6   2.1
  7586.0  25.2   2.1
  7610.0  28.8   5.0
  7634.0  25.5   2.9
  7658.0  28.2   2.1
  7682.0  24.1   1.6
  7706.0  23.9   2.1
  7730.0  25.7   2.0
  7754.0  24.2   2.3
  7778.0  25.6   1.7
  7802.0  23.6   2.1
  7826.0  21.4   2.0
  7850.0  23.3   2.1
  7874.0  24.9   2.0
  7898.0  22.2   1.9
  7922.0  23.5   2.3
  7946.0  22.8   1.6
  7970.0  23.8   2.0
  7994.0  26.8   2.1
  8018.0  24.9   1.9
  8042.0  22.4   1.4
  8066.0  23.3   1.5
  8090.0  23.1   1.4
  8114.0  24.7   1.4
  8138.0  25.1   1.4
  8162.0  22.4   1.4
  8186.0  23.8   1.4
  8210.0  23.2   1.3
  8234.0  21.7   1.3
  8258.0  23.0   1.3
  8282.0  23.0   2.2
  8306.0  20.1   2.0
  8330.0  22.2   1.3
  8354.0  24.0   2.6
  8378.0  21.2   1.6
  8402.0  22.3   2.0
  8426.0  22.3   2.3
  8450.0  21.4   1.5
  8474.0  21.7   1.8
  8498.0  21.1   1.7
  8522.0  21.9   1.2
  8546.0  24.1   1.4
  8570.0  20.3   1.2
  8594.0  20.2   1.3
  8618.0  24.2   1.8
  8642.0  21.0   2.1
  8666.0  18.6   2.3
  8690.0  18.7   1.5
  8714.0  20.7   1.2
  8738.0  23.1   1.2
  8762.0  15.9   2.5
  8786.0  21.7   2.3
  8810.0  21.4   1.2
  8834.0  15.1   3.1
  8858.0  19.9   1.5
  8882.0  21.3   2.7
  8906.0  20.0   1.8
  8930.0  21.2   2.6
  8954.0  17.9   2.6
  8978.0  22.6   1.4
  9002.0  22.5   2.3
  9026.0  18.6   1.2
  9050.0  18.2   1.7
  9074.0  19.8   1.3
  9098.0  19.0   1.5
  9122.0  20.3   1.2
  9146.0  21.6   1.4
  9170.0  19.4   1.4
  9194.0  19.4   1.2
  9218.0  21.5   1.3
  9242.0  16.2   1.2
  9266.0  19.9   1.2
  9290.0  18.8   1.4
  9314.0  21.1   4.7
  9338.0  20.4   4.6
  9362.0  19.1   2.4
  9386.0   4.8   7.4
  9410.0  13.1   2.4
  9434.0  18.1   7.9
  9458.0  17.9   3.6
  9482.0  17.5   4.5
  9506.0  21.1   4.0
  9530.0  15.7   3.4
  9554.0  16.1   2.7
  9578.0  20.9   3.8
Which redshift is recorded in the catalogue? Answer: 0.12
